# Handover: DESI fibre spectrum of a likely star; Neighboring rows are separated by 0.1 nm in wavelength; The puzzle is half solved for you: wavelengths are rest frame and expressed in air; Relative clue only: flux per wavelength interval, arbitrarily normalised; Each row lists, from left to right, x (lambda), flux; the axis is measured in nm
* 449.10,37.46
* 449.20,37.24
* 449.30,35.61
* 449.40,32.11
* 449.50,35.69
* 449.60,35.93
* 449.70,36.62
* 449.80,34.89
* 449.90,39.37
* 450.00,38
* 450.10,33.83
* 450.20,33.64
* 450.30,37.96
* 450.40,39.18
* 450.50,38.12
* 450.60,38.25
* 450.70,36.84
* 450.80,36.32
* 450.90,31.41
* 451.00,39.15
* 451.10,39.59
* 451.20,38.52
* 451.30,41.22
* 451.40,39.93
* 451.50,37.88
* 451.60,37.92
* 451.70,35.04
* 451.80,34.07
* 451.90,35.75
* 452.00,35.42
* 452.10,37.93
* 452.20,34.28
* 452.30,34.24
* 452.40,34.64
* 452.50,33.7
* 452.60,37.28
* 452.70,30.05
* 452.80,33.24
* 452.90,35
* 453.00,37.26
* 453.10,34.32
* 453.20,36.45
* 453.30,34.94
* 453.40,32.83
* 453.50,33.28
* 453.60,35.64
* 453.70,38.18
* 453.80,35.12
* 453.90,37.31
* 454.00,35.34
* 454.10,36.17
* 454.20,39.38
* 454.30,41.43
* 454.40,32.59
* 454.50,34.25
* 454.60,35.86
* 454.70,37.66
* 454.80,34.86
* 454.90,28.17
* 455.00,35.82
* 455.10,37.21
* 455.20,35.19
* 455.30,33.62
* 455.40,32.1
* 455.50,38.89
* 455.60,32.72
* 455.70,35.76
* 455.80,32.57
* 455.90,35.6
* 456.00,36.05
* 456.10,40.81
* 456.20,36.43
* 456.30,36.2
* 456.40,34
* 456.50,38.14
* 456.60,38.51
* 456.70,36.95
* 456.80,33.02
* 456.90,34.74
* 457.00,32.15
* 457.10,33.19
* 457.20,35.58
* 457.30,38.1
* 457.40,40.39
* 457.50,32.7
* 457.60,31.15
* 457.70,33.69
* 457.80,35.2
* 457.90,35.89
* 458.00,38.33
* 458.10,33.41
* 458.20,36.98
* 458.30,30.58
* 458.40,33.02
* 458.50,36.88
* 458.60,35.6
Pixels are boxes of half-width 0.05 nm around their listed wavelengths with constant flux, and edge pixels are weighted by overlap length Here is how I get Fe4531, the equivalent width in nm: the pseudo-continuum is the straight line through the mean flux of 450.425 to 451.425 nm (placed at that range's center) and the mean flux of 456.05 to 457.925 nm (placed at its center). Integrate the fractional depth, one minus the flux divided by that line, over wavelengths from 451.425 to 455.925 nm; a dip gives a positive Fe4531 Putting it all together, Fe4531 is 0.19 nm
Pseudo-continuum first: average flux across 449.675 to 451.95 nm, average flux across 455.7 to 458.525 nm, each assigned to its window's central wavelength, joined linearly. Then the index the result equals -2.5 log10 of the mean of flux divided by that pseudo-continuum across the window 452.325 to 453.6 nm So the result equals 0.063 mag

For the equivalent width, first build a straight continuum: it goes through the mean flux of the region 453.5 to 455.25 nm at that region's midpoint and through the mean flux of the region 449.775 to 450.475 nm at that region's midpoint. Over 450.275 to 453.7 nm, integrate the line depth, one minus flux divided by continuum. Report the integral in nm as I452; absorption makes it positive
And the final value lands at 0.02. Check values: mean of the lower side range 36.8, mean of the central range 36.1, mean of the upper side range 35.8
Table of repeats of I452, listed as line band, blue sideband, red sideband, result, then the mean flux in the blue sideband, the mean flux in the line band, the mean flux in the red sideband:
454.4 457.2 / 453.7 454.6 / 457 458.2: 0.055 nm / 36.5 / 35.2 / 35.2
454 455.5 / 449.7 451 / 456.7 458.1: 0.006 nm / 36.6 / 35.4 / 35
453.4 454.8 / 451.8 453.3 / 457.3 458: -0.044 nm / 34.9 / 36.1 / 35.3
